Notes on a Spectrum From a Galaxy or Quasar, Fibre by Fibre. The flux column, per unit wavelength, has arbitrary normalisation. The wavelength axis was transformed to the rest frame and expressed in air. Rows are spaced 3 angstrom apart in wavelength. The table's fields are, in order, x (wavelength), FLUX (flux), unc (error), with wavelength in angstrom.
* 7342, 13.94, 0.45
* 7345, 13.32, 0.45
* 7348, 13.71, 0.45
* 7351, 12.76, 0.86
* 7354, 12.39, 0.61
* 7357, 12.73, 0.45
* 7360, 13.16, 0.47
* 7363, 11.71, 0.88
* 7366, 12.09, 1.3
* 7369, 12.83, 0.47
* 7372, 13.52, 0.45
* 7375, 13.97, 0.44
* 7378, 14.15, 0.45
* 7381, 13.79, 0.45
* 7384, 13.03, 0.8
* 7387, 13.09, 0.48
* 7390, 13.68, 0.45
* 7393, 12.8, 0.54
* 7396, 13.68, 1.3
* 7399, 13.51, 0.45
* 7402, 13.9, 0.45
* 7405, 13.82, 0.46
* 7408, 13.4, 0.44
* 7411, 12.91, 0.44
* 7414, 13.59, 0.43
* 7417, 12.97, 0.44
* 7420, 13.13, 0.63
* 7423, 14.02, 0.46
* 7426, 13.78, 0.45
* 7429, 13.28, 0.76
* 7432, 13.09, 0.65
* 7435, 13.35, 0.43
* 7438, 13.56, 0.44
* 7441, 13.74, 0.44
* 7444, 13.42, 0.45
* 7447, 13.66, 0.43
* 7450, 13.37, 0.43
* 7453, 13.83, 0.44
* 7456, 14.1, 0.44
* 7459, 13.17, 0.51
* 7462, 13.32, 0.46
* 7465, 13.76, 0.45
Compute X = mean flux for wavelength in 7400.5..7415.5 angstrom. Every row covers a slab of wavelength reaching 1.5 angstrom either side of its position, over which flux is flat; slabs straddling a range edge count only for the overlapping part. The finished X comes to 13.5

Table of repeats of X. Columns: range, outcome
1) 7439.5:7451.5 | 13.5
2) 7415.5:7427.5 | 13.5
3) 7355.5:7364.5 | 12.5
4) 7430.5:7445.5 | 13.4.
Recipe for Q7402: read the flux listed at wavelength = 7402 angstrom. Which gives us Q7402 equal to 13.9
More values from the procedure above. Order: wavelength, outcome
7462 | 13.32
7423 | 14.02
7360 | 13.16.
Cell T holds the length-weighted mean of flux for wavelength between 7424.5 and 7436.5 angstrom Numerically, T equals 13.4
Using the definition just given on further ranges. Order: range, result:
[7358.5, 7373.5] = 12.7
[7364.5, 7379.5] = 13.3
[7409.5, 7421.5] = 13.2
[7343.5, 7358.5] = 13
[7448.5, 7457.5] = 13.8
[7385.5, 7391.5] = 13.4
